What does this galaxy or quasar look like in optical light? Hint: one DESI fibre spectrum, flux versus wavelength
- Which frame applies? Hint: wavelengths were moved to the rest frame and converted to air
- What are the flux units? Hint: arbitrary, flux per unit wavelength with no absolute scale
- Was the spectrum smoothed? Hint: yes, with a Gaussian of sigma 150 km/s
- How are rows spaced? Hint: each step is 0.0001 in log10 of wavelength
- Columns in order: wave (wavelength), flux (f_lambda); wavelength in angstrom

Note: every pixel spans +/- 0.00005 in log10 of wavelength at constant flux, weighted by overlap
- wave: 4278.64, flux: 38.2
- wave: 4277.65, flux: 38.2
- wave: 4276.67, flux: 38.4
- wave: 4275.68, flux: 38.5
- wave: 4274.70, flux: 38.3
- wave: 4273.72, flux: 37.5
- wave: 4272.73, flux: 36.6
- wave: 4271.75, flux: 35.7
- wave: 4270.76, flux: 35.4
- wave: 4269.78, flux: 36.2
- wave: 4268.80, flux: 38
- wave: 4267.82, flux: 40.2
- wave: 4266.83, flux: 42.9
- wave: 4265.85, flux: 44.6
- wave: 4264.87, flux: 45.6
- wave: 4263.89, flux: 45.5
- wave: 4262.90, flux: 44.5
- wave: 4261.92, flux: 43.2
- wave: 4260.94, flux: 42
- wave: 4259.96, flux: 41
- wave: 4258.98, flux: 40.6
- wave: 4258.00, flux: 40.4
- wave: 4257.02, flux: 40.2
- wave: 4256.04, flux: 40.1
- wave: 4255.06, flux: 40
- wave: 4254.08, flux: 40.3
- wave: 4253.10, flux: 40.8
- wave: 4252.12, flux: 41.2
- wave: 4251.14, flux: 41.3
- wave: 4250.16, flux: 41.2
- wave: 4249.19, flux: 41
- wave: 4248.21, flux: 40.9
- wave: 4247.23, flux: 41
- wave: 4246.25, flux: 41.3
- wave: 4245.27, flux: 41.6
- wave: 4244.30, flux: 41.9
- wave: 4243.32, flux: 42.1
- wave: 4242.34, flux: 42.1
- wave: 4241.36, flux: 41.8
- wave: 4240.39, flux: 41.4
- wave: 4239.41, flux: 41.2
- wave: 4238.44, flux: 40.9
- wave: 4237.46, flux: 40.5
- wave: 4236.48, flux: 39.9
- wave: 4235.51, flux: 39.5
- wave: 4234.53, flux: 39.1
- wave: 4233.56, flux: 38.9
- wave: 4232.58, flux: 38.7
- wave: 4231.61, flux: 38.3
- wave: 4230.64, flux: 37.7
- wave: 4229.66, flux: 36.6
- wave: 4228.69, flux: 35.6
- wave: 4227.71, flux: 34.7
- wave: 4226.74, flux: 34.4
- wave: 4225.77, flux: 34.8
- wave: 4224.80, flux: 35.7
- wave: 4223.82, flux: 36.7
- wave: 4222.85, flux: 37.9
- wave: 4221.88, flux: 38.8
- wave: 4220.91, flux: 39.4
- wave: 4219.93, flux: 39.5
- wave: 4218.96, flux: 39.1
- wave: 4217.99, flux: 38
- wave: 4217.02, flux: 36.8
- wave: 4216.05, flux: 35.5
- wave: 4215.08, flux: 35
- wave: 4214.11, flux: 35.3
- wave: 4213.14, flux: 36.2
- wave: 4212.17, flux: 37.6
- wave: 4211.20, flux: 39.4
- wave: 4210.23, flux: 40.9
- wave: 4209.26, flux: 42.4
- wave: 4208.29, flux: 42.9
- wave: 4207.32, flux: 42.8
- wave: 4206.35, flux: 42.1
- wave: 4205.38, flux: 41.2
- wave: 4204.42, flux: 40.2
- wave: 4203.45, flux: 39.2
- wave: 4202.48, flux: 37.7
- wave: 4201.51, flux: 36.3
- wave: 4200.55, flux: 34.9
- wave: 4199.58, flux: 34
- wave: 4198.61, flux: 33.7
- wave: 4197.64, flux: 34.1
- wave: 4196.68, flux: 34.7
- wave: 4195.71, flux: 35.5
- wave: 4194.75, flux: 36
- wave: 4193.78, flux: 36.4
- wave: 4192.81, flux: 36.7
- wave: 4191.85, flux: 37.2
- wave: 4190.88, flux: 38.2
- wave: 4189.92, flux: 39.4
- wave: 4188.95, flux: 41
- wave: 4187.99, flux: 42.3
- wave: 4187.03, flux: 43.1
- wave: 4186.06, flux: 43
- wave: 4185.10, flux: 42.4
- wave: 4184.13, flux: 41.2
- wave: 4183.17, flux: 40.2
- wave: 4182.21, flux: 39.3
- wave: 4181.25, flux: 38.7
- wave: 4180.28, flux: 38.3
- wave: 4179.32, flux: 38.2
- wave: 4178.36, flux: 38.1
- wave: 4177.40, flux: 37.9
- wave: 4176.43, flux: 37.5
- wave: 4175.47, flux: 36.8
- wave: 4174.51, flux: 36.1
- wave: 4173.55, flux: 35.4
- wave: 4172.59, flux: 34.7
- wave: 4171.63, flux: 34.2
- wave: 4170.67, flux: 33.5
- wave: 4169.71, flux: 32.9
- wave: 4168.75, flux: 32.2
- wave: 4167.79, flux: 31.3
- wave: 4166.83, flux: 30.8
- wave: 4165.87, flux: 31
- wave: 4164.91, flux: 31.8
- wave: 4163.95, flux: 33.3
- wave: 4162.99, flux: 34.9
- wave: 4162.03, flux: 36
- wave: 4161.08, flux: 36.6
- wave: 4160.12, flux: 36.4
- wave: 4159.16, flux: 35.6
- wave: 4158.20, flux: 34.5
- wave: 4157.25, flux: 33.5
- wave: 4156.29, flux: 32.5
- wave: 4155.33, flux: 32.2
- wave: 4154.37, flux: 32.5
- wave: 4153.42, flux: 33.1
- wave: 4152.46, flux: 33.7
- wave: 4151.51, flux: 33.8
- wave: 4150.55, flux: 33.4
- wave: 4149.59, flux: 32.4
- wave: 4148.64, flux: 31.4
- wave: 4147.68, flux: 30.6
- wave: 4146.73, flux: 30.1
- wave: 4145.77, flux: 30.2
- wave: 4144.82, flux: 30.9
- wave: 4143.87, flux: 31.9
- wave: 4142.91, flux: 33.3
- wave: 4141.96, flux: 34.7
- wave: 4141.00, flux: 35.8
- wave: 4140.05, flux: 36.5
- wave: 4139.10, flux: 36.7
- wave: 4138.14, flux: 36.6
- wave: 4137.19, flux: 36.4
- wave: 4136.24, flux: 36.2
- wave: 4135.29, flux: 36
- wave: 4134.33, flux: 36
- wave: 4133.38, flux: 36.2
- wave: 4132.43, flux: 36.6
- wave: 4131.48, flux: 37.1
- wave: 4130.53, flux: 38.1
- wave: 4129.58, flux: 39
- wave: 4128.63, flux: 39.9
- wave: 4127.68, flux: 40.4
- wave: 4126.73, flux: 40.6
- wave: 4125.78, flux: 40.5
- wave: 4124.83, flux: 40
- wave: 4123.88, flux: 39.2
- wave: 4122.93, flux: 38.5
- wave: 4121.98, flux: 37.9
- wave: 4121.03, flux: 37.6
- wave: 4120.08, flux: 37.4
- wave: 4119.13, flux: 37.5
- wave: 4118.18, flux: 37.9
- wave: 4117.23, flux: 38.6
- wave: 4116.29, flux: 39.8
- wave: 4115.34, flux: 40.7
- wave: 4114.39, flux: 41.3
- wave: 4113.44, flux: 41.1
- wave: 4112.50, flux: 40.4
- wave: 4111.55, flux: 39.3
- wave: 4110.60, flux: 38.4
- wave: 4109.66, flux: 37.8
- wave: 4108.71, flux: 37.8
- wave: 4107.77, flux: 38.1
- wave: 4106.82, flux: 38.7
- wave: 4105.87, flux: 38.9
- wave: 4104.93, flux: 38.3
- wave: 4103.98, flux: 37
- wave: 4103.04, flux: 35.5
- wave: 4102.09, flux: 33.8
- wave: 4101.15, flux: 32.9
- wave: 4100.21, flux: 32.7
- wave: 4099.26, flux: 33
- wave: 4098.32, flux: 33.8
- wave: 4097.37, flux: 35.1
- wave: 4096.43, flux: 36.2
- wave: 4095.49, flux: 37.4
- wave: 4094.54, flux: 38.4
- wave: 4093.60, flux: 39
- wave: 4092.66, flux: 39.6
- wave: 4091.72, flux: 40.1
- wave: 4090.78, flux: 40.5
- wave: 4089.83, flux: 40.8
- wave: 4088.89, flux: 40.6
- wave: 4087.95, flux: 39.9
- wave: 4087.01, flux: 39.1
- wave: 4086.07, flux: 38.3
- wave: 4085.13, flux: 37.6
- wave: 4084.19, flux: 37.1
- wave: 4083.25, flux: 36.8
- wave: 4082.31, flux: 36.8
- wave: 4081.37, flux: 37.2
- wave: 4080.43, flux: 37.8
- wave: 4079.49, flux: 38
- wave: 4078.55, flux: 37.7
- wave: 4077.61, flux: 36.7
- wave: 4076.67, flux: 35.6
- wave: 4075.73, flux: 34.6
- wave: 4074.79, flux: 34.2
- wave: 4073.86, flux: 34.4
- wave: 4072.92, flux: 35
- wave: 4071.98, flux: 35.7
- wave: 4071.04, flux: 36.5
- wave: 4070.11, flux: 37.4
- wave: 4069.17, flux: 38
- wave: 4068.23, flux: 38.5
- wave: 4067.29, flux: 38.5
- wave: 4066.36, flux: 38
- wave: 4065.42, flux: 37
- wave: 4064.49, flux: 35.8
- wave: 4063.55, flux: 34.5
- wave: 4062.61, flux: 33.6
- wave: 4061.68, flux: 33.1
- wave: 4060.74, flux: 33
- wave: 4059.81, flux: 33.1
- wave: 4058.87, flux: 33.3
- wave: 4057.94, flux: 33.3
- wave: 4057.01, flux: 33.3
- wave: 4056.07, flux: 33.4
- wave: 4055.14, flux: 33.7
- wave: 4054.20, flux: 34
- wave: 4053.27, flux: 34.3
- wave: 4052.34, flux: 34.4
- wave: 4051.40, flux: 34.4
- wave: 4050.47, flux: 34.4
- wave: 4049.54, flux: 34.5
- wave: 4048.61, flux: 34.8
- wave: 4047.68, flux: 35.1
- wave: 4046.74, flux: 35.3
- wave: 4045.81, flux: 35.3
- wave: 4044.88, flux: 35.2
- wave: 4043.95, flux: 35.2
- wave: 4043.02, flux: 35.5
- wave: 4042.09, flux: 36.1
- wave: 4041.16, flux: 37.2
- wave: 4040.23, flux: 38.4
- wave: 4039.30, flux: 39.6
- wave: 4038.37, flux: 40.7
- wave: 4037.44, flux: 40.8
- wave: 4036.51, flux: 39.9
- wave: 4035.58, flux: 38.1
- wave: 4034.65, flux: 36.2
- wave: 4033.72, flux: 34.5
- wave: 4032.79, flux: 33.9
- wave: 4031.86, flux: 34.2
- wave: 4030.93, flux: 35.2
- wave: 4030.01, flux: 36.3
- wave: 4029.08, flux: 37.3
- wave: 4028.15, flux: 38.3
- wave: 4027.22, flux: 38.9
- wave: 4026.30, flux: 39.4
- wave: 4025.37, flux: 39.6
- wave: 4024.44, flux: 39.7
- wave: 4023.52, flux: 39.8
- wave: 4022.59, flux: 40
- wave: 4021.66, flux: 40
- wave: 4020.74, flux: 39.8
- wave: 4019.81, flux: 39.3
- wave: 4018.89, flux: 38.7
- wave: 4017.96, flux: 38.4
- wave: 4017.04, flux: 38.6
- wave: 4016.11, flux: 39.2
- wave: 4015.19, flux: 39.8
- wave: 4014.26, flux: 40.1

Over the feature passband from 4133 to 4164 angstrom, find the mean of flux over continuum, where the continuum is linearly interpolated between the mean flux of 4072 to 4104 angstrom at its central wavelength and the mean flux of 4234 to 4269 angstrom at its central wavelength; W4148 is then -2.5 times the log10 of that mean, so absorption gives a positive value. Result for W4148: 0.134 mag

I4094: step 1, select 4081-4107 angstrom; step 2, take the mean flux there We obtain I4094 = 37.3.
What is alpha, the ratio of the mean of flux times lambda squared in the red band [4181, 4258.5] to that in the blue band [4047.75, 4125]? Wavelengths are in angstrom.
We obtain 1.13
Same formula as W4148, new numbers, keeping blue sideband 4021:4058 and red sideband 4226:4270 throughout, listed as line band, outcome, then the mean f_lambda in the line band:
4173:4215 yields 0.03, 38.4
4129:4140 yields 0.04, 36.8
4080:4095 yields -0.04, 38.7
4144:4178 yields 0.16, 33.5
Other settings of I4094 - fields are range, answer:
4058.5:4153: 36.7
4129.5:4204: 35.6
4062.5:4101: 37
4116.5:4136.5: 38.2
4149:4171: 33.4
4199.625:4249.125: 38.9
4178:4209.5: 38.8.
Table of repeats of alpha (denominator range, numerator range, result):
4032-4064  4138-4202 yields 1.06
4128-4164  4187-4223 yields 1.13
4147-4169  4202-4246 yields 1.21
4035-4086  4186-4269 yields 1.19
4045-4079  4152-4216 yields 1.11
